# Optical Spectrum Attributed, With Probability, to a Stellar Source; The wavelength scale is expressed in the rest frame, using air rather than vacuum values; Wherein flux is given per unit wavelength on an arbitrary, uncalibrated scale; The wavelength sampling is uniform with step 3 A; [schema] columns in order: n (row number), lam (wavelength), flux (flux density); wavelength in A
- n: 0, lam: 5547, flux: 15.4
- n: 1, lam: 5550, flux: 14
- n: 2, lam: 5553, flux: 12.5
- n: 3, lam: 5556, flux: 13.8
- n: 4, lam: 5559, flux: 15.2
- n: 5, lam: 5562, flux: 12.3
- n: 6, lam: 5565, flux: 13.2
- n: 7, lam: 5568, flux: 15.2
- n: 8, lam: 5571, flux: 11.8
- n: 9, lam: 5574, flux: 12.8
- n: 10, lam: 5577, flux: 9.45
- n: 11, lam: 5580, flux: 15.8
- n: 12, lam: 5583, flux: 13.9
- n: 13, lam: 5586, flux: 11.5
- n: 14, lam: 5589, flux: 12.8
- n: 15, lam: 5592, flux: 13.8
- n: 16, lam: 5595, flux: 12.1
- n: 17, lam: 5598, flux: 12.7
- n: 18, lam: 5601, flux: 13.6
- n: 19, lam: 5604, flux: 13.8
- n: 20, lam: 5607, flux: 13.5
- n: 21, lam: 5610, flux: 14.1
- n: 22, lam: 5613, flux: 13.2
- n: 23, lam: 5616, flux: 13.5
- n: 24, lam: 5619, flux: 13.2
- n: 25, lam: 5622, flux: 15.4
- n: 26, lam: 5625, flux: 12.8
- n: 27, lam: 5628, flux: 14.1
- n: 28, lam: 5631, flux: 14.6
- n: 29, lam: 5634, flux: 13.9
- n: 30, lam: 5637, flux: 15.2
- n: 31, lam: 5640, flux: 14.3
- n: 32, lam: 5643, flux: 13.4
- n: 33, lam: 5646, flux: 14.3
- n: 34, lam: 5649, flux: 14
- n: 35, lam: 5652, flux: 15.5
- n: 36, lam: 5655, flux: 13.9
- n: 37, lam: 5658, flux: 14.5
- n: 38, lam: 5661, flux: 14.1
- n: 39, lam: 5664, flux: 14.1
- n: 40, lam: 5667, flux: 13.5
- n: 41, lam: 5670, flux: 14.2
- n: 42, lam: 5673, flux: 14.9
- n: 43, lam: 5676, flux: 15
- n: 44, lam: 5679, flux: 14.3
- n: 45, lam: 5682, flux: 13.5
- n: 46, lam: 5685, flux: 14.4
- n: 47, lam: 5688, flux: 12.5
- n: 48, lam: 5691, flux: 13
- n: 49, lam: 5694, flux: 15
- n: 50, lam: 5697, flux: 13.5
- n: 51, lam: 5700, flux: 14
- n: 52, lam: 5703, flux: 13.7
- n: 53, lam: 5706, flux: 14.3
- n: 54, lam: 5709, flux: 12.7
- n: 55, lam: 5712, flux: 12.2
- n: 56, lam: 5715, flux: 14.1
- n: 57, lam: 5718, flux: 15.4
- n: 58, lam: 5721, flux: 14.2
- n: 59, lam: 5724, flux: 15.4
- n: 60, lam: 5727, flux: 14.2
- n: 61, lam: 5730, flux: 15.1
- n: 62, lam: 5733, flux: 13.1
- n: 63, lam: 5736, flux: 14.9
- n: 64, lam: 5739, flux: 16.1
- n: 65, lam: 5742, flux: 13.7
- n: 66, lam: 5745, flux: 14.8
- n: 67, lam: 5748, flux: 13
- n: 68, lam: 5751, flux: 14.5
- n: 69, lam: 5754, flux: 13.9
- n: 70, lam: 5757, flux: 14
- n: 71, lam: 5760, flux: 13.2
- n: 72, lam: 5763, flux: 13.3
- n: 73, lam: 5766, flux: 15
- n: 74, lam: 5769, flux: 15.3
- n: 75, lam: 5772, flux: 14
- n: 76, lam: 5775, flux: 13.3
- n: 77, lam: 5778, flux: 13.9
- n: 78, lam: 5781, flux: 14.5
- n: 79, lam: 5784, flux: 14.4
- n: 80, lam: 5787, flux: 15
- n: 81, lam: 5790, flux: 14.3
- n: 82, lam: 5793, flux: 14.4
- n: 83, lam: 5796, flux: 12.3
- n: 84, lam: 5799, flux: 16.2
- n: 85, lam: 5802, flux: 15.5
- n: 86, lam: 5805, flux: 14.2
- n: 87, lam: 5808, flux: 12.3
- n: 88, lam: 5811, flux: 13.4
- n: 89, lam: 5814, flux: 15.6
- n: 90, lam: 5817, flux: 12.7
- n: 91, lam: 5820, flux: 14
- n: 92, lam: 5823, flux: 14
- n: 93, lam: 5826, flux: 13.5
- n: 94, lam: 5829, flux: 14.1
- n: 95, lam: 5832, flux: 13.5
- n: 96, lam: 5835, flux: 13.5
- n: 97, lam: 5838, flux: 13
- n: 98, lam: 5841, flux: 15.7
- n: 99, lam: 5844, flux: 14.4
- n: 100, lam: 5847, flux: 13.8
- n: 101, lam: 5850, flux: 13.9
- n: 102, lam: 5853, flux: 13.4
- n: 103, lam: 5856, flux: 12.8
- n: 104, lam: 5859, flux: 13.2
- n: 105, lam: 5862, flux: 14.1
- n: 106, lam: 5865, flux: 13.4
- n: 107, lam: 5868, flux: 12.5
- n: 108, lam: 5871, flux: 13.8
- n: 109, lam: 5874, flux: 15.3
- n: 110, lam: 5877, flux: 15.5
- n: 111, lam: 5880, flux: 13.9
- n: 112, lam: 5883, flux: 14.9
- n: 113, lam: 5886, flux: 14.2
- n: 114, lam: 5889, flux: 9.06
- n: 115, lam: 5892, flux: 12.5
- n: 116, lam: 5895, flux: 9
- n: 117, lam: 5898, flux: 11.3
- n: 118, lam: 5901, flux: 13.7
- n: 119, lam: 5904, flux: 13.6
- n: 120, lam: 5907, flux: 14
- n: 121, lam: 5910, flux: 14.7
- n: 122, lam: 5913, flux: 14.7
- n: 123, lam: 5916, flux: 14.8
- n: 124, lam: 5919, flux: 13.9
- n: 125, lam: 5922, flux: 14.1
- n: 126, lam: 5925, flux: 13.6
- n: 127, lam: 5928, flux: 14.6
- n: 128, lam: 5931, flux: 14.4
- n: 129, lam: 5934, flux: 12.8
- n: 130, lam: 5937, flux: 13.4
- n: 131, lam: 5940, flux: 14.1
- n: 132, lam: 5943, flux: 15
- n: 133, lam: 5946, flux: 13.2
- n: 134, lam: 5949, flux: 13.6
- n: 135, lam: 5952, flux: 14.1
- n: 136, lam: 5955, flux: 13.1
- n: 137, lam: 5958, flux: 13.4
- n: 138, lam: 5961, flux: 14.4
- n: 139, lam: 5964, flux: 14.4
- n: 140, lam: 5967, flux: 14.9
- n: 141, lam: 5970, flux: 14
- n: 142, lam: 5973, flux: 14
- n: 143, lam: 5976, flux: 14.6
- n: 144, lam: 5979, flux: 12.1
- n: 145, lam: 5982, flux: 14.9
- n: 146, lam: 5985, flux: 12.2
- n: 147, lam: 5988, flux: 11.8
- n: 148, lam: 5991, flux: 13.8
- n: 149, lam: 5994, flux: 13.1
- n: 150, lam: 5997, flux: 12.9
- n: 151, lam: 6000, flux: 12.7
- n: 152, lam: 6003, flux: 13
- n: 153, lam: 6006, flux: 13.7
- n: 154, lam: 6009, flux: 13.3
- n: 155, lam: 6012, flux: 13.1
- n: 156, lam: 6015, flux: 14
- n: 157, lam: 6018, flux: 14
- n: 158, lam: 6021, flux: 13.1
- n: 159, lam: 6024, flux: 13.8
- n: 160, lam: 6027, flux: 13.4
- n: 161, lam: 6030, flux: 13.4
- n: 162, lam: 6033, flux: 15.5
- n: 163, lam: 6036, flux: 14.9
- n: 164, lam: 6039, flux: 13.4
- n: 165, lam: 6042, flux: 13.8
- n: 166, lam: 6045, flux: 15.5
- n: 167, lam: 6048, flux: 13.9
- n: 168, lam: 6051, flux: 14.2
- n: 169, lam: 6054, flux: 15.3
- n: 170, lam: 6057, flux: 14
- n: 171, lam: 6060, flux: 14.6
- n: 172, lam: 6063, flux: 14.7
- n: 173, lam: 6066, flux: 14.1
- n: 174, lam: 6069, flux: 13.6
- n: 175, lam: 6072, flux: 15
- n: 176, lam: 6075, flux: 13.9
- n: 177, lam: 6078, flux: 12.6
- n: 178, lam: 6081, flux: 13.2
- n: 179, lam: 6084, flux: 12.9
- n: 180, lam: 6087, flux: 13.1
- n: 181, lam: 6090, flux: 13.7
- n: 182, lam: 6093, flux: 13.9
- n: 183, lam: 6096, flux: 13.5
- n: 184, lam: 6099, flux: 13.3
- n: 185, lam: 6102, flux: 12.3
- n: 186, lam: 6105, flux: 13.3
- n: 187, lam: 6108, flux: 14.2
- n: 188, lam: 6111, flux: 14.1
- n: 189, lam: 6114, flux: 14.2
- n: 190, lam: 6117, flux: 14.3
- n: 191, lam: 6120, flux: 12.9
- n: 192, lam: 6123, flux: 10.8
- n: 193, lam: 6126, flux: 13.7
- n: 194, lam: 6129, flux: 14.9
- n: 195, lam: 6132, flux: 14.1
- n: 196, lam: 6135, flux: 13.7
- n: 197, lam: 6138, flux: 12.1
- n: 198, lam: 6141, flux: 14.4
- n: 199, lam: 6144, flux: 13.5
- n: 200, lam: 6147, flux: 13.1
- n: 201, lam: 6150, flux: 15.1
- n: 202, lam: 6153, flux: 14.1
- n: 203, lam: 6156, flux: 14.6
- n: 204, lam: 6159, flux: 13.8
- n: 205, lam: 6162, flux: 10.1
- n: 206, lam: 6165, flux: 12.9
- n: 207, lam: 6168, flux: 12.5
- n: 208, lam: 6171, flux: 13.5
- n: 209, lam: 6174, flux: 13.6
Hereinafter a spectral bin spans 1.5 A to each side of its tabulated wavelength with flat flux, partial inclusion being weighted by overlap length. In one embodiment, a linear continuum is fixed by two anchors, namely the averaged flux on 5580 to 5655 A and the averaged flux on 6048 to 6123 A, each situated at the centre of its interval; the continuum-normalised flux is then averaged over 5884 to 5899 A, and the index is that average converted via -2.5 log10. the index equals 0.21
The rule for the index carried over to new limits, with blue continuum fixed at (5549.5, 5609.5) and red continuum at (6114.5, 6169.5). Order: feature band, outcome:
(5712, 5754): -0.09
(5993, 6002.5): 0.04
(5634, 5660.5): -0.09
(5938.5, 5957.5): -0.04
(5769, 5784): -0.07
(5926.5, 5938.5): -0.04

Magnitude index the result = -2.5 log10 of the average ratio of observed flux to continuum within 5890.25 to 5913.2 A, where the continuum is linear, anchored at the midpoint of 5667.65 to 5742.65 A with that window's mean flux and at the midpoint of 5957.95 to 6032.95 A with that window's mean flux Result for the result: 0.078 mag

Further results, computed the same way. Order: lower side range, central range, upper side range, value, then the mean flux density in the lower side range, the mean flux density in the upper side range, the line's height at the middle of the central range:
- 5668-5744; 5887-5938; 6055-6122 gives 0.06 mag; 14.1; 13.7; 13.9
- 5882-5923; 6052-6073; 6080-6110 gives -0.09 mag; 13.1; 13.4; 13.3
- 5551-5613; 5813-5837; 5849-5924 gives -0.03 mag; 13.2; 13.4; 13.4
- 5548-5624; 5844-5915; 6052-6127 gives 0.01 mag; 13.3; 13.7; 13.5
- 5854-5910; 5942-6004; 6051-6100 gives -0.01 mag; 13.2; 13.9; 13.5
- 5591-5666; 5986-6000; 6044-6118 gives 0.08 mag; 13.9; 13.9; 13.9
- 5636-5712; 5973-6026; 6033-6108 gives 0.05 mag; 14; 13.9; 13.9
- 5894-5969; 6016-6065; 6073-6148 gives -0.05 mag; 13.7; 13.4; 13.6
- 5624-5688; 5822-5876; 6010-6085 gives 0.02 mag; 14.2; 14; 14.1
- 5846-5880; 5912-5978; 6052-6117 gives -0.02 mag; 13.8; 13.8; 13.8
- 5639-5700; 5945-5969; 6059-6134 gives -0.01 mag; 14.1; 13.6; 13.8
